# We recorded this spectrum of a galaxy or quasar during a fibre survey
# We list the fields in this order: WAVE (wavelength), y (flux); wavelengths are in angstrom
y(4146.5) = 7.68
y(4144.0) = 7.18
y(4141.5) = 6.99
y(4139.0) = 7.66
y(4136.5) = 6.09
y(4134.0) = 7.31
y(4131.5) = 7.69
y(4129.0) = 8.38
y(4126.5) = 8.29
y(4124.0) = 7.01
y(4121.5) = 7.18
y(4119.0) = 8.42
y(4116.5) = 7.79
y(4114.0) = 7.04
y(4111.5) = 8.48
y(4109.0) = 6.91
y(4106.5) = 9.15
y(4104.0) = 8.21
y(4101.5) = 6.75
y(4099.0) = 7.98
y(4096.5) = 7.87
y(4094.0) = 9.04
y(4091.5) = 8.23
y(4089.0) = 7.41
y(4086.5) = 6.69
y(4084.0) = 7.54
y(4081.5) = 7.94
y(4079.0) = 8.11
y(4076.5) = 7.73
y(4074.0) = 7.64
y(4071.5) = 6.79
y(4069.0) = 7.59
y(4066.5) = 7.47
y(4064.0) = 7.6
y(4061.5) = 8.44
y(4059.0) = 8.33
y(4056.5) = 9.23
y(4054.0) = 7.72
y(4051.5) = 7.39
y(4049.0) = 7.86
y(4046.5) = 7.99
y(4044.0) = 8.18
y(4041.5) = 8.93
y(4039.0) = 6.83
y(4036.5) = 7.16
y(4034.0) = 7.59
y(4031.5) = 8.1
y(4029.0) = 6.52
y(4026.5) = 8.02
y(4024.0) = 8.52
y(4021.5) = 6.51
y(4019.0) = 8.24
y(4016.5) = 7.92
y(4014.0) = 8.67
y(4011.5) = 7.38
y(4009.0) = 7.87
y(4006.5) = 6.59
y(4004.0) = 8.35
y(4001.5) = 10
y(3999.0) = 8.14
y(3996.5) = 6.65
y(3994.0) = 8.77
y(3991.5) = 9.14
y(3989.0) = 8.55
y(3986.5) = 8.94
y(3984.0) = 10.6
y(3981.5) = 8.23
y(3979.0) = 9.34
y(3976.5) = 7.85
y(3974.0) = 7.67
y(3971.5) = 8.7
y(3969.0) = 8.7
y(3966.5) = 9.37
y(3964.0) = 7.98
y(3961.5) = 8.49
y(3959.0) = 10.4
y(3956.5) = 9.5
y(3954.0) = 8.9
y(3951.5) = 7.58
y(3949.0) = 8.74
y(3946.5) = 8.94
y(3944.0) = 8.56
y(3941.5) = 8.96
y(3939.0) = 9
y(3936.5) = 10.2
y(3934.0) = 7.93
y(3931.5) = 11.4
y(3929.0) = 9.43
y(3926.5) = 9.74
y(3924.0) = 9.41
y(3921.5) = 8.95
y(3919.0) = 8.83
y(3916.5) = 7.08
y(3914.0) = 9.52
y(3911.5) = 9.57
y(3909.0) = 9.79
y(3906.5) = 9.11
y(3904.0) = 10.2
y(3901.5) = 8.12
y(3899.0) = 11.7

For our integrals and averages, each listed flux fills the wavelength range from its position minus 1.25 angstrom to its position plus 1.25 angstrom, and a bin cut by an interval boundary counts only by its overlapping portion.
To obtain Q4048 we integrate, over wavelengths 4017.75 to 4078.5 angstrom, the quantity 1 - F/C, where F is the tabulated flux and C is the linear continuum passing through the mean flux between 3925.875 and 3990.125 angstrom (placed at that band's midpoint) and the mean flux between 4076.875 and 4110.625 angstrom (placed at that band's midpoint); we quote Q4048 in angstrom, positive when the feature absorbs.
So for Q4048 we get 3.3 angstrom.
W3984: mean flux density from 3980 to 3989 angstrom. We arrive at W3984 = 9.16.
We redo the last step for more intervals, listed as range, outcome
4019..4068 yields 7.82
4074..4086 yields 7.74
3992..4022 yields 7.99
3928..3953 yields 9.07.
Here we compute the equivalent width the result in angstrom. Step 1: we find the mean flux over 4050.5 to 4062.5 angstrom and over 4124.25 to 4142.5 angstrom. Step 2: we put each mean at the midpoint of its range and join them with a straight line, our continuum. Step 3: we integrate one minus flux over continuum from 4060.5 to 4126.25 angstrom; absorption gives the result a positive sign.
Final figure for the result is 1.0 angstrom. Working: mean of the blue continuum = 8.23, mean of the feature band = 7.74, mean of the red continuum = 7.47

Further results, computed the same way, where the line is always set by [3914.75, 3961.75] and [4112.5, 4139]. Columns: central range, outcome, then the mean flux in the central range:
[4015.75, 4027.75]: 0.79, 7.84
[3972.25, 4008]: 0.67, 8.49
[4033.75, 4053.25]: 1.09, 7.75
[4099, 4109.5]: -0.18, 7.84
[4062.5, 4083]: 0.90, 7.62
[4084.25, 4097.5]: -0.01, 7.82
